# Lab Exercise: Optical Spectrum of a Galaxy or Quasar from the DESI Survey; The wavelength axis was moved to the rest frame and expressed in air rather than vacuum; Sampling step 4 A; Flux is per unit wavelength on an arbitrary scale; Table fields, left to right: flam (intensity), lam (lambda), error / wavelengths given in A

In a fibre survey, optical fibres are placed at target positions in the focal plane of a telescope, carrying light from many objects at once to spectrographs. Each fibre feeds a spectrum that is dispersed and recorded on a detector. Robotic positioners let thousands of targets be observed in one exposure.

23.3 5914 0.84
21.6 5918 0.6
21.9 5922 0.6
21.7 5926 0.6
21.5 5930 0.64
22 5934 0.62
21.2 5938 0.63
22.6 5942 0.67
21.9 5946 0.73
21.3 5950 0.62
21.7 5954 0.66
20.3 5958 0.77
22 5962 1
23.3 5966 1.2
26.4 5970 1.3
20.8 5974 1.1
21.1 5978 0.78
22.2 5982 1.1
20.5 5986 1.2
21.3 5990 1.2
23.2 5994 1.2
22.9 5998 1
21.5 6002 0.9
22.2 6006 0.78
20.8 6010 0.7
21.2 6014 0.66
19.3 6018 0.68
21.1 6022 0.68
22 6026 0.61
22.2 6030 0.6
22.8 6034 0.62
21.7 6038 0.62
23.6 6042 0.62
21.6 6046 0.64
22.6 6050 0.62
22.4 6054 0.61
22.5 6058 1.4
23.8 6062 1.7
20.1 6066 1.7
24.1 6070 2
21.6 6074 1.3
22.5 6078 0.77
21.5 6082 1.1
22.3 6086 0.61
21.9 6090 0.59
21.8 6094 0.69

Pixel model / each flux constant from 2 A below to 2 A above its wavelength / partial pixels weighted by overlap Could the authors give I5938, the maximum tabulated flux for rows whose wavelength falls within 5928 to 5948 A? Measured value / 22.6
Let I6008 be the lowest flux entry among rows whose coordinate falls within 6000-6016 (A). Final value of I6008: 20.8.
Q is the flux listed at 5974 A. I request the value 20.8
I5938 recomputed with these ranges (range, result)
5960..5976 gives 26.4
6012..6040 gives 22.8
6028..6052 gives 23.6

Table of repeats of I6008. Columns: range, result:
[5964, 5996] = 20.5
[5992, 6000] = 22.9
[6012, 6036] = 19.3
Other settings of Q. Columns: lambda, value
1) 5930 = 21.5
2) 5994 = 23.2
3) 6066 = 20.1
